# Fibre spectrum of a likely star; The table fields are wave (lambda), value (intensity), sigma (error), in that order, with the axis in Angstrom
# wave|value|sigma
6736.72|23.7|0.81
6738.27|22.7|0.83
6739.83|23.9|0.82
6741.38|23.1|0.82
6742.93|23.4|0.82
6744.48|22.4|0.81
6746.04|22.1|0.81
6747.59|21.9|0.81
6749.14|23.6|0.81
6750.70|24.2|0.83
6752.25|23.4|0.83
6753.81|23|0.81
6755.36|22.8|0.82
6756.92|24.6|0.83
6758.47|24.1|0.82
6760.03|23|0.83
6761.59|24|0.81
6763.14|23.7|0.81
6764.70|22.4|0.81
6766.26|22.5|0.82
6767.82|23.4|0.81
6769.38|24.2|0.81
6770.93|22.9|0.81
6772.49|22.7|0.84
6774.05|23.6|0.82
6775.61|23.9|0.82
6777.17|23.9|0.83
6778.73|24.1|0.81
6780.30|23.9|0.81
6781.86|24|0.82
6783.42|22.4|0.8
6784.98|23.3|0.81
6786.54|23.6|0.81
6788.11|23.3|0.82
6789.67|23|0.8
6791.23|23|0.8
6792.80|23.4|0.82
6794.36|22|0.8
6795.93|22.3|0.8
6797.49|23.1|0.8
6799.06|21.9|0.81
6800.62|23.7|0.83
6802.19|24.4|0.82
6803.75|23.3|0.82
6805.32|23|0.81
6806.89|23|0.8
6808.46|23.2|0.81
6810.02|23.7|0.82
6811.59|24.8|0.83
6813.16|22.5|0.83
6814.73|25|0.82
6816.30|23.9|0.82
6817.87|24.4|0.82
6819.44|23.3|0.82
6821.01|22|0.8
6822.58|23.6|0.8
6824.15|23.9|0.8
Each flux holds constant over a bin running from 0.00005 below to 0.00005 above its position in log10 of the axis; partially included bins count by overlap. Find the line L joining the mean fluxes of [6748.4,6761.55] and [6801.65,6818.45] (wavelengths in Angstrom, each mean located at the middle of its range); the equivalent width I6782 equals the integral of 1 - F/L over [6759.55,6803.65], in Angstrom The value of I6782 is 0.7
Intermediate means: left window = 23.6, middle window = 23.3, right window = 23.7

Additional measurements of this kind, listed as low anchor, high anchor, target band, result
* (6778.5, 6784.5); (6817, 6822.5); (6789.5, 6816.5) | 0.13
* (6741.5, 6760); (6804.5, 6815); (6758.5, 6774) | 0.02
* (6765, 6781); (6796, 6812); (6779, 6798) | 0.22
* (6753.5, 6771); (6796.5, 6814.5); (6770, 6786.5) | -0.06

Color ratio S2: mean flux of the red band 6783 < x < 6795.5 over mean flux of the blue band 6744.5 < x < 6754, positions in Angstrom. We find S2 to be 1.00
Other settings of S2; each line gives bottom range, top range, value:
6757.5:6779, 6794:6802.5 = 0.97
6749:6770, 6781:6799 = 0.98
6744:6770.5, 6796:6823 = 1.01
